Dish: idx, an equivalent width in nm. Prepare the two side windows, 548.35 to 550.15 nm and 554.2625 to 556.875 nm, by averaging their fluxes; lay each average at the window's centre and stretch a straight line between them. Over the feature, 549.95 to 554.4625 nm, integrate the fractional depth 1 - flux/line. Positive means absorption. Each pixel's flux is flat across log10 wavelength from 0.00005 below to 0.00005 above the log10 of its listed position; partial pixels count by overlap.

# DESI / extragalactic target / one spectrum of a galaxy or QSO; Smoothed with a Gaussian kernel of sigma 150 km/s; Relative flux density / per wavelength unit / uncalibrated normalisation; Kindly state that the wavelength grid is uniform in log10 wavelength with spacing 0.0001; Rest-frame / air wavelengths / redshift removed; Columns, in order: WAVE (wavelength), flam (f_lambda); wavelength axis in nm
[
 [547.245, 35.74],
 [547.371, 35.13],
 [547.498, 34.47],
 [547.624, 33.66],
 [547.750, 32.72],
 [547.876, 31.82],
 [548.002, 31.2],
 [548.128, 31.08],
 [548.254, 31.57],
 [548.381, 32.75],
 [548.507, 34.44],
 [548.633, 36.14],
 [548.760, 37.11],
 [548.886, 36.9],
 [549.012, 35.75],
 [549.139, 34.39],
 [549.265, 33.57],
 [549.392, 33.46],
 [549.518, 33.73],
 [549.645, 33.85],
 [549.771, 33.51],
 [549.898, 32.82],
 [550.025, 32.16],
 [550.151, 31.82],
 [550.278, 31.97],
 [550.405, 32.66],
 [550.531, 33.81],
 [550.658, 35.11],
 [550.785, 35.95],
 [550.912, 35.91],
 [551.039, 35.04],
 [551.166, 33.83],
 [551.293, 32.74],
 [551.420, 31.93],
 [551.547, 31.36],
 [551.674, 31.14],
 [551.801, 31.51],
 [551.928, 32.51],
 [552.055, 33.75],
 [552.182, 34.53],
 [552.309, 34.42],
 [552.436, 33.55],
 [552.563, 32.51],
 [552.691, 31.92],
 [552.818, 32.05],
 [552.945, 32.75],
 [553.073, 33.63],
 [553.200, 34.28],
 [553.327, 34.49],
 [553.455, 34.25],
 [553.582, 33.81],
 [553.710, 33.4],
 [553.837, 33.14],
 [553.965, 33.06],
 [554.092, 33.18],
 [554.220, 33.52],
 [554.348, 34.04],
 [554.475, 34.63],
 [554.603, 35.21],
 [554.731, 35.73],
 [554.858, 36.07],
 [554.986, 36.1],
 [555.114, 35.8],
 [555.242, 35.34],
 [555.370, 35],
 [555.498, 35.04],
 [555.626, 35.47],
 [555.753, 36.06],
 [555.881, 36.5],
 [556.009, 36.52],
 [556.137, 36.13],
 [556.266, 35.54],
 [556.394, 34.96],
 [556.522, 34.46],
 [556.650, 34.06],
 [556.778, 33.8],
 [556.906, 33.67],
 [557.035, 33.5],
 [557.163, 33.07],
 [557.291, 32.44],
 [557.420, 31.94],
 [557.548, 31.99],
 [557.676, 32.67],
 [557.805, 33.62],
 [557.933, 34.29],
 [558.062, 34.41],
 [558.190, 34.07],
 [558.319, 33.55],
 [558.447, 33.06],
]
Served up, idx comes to 0.19 nm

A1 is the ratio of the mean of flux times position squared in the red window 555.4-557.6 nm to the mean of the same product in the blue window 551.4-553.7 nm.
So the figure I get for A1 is 1.1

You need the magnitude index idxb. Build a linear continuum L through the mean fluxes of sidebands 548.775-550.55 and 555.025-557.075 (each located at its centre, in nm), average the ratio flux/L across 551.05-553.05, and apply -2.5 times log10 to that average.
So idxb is 0.047 mag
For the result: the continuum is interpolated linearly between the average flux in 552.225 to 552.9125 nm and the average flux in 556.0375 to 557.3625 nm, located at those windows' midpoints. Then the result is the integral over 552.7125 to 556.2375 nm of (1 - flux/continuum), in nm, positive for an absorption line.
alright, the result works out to -0.11 nm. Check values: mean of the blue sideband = 33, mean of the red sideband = 34.2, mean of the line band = 34.6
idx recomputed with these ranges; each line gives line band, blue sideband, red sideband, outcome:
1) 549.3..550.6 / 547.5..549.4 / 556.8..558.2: 0.03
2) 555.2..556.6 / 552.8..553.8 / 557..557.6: -0.11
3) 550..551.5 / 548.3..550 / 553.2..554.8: 0.03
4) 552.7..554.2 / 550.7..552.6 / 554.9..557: 0.03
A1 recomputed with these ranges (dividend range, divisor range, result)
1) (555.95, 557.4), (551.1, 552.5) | 1.06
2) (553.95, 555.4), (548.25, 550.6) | 1.05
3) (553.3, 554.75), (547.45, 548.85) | 1.04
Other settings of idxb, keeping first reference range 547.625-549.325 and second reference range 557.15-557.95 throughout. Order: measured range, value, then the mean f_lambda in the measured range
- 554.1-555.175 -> -0.06 mag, 35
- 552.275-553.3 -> 0.01 mag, 33.2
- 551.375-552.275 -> 0.03 mag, 32.5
